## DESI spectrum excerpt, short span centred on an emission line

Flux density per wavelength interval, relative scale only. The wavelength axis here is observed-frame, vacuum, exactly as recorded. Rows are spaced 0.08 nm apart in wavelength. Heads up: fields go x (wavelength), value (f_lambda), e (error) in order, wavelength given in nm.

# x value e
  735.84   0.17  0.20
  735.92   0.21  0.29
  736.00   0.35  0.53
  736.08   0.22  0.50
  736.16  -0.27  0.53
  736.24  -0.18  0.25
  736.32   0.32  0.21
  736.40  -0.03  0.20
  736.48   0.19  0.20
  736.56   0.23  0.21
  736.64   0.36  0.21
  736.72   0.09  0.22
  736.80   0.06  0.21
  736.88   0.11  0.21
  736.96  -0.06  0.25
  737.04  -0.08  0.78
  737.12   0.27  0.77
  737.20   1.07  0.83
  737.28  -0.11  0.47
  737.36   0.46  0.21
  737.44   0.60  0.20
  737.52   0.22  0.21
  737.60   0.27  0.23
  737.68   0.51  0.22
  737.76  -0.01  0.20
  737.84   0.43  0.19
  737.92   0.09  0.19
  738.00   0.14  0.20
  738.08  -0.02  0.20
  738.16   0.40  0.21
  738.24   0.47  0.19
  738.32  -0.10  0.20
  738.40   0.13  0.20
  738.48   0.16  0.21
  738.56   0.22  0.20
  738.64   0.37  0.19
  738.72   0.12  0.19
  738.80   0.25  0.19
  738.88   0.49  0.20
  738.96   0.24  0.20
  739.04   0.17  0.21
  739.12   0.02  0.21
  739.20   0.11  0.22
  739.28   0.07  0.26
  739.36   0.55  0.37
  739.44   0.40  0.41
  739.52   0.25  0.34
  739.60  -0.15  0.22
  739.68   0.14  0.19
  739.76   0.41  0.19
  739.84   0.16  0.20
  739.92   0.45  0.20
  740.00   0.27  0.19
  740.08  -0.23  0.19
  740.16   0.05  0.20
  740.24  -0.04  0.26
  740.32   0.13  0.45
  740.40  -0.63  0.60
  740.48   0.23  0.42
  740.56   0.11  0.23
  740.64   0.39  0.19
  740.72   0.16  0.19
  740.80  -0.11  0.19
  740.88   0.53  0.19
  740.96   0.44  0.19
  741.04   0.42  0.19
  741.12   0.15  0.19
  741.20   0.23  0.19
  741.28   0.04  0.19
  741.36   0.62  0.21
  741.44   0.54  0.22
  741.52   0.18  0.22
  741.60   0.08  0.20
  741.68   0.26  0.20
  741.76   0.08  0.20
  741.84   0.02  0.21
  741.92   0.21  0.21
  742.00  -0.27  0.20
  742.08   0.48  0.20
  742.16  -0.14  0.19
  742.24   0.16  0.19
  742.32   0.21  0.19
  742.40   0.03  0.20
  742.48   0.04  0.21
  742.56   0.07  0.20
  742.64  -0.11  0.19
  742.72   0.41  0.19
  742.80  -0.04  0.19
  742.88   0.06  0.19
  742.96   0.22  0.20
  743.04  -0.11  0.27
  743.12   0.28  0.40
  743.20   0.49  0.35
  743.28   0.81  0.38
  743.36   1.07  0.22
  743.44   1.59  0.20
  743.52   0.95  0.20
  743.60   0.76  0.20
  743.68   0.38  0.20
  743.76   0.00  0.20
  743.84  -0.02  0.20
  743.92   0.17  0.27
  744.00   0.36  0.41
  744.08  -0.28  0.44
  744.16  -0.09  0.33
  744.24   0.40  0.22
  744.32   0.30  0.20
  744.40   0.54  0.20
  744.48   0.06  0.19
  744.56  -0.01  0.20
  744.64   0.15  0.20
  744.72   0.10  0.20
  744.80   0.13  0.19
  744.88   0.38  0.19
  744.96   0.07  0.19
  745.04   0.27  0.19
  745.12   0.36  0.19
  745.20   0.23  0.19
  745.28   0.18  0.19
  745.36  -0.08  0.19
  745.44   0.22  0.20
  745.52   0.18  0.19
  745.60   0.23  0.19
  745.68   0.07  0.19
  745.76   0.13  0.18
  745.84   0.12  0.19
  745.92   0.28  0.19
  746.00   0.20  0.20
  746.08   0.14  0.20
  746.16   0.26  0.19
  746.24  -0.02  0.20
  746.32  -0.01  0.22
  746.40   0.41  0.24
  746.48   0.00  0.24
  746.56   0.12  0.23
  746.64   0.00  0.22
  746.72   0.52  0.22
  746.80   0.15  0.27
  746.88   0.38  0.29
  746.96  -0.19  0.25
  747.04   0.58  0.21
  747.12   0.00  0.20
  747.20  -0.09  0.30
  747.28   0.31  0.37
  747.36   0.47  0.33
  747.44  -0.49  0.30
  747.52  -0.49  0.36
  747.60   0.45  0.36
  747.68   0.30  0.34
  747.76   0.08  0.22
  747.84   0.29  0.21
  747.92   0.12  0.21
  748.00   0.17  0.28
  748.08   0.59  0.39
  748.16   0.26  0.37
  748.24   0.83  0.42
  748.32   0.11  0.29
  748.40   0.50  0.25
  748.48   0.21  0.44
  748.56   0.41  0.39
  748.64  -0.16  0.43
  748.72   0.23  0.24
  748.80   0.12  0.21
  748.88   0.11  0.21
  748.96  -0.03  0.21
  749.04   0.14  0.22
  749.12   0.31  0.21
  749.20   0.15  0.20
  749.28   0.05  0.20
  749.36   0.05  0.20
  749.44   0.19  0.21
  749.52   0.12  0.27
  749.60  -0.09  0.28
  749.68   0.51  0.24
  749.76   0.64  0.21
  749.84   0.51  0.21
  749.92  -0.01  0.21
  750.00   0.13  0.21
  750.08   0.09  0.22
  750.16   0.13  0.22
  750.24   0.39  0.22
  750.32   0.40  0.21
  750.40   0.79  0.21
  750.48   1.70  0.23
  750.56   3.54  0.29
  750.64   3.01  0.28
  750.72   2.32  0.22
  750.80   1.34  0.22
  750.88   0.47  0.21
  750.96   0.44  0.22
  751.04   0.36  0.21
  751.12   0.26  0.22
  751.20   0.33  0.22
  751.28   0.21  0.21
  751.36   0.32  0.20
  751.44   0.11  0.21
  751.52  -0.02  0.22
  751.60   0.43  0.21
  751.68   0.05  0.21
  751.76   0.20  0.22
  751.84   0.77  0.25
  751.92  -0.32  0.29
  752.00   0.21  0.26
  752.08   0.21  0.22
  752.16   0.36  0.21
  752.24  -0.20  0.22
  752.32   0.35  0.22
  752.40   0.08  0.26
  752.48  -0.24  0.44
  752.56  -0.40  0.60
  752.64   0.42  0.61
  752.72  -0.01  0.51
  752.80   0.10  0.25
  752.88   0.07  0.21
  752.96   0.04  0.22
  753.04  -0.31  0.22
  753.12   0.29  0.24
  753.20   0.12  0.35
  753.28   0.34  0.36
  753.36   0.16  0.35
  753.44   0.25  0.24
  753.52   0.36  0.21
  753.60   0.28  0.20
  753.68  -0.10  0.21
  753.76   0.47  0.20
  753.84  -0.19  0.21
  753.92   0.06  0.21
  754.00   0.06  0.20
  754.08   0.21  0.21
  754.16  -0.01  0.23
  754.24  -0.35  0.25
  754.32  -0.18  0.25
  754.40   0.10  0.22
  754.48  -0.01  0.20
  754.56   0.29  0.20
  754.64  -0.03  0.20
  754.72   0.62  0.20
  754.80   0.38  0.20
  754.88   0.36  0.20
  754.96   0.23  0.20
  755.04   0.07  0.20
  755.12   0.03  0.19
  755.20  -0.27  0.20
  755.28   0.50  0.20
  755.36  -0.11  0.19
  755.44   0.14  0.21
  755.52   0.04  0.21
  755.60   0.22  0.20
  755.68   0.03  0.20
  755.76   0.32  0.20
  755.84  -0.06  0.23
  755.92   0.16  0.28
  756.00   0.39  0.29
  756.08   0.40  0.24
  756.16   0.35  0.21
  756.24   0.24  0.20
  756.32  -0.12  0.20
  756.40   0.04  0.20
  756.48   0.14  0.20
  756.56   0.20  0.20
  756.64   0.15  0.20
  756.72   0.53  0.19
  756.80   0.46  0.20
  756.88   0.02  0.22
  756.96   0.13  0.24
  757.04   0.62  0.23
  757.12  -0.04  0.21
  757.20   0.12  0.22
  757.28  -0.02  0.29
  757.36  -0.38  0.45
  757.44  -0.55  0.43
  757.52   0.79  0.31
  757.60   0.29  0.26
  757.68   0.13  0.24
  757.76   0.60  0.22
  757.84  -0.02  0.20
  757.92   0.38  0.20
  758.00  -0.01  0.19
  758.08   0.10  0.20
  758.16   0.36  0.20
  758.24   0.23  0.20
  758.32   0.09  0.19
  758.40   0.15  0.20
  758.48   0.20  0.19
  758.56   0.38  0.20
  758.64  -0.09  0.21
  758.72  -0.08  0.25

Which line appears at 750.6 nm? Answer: [O III]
